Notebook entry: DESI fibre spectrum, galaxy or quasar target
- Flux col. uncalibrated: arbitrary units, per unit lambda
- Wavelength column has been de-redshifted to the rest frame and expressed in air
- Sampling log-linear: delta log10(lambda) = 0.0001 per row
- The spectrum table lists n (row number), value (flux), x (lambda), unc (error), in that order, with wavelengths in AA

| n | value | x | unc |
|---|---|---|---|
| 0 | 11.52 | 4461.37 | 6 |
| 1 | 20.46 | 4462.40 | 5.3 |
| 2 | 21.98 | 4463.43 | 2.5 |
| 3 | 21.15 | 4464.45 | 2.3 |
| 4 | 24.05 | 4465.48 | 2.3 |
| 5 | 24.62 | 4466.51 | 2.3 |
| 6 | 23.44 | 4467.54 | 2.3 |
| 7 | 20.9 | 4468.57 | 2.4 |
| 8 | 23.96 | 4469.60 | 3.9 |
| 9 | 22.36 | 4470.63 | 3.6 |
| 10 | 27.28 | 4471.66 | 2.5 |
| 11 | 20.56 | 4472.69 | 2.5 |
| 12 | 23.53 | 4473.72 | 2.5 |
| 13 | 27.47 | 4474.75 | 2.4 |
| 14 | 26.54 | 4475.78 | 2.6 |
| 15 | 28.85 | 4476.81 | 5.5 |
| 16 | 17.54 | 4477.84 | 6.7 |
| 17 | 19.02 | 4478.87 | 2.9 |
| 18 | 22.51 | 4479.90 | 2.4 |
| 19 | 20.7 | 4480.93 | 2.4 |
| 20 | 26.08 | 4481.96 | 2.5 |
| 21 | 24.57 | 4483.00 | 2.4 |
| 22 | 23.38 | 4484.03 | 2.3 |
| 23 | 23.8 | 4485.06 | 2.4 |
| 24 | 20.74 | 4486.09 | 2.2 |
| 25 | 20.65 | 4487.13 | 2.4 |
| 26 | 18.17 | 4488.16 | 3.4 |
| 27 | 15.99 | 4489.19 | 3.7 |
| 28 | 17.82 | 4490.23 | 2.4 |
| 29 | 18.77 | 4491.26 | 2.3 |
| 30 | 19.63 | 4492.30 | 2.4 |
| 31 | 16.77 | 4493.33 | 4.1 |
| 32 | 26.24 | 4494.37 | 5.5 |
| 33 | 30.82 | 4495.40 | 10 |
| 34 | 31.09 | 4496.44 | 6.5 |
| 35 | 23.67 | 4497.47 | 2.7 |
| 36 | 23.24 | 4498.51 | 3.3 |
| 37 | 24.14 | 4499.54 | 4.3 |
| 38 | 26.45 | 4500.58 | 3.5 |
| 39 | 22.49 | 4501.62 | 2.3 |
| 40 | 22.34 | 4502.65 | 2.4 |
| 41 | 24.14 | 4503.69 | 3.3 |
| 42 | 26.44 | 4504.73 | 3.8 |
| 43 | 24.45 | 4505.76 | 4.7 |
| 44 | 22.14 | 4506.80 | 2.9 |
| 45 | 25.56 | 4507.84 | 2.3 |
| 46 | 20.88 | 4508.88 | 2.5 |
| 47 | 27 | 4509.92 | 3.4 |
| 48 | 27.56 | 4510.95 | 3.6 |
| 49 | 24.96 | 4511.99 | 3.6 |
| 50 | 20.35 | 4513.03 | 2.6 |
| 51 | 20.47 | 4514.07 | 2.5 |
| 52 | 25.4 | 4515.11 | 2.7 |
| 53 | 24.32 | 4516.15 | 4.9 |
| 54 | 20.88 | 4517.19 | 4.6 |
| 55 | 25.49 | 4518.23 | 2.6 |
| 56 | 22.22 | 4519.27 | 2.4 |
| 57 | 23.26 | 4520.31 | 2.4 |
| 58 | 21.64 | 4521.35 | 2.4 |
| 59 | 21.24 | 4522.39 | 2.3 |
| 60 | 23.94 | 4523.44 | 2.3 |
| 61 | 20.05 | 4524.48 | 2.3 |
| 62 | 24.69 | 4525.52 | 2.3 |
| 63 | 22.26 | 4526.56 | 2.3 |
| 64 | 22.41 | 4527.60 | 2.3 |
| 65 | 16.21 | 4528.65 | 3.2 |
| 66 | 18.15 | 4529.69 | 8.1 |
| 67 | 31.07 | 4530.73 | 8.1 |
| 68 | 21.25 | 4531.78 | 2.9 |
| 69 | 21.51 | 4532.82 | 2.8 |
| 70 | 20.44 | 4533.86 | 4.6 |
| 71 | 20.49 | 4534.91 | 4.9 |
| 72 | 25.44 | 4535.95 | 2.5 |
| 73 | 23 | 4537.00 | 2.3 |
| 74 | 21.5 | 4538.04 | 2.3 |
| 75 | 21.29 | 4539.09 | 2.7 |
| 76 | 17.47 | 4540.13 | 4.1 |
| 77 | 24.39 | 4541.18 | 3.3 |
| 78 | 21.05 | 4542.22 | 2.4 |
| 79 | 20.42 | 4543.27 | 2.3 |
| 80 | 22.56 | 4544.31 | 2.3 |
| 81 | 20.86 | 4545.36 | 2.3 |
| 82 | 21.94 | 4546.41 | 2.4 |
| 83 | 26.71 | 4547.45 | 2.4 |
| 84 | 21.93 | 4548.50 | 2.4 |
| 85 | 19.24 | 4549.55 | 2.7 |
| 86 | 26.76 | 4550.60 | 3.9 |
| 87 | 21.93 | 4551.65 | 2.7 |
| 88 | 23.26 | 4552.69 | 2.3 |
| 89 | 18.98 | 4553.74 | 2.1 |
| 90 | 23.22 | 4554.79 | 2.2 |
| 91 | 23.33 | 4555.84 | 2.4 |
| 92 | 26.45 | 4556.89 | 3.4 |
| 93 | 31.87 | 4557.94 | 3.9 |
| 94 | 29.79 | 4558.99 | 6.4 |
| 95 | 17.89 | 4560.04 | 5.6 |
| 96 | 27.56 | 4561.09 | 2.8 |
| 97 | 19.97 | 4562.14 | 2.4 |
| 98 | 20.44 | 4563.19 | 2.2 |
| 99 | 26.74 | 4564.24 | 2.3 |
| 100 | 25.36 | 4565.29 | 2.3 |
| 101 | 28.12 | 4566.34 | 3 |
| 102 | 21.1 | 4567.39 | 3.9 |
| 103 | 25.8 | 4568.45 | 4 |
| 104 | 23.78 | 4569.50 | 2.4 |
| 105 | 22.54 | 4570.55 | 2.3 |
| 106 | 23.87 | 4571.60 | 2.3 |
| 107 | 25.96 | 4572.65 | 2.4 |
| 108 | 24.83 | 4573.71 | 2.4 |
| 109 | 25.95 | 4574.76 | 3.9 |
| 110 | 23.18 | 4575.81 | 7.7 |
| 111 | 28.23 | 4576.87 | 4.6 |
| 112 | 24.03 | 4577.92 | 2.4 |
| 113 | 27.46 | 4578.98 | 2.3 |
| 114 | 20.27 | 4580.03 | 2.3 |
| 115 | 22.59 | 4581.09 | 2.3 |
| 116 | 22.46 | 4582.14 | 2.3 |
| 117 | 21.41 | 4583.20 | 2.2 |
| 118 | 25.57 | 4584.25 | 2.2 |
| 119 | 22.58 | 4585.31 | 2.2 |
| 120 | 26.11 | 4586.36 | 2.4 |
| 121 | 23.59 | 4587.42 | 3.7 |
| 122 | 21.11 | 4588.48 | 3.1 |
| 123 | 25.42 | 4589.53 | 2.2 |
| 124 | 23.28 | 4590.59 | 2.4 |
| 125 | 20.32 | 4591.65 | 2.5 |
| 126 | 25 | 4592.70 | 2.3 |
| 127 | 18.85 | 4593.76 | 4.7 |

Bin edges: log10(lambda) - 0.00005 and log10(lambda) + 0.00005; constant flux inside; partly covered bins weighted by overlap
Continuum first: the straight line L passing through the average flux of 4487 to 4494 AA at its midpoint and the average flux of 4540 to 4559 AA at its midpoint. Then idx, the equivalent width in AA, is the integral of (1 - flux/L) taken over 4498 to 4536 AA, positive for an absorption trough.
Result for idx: -4.93 AA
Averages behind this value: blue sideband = 18.3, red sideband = 23.2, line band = 23.1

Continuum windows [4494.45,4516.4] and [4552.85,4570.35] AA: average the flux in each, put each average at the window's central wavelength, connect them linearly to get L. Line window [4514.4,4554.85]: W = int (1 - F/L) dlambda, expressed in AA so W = 3.7 AA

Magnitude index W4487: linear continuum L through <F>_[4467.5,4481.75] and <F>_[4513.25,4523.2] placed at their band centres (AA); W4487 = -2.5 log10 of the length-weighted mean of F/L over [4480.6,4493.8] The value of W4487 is 0.13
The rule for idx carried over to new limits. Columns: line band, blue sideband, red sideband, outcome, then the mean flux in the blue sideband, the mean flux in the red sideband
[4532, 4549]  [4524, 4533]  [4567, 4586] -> 0.43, 22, 24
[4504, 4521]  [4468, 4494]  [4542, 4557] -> -1.25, 21.9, 22.5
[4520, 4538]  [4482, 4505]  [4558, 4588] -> 1.02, 22.8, 24.3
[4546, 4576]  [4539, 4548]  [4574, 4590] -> -1.64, 21.9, 24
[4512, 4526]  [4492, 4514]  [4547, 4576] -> 0.90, 24.3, 24.2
